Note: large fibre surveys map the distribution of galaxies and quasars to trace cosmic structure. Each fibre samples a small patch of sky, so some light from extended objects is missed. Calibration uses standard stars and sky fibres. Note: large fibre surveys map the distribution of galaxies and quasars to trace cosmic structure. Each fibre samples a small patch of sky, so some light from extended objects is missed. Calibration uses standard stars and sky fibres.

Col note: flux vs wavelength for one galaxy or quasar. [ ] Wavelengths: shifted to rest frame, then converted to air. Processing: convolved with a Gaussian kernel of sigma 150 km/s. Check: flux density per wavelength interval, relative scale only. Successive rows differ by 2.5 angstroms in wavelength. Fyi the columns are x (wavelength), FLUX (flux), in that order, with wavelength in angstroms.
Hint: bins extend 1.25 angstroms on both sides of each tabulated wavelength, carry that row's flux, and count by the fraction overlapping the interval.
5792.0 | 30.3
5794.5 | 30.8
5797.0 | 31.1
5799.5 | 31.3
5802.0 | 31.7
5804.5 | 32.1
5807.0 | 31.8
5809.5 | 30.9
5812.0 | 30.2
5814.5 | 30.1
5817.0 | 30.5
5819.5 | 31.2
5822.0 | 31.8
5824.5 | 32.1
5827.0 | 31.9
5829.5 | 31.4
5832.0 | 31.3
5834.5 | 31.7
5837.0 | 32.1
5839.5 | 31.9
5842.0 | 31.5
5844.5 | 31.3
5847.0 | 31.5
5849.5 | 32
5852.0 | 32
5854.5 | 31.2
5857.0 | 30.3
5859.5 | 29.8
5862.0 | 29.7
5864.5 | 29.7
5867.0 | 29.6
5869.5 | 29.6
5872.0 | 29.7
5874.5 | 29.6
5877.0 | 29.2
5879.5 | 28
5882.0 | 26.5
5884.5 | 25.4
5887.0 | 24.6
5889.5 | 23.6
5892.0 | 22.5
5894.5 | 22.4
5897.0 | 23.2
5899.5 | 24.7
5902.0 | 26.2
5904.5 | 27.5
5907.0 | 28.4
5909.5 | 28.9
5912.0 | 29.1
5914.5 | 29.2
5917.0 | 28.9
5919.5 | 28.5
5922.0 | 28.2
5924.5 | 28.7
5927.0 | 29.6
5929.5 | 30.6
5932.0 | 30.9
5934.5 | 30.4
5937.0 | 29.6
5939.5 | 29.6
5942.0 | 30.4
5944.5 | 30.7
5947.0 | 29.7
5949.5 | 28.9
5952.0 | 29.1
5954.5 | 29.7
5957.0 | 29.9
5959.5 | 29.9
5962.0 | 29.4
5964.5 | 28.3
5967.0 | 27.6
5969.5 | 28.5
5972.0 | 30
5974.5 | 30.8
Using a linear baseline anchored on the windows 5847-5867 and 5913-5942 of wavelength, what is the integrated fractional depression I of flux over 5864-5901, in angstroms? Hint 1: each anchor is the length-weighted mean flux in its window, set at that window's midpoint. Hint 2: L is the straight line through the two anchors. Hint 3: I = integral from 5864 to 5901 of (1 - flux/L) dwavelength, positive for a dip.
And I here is 4.61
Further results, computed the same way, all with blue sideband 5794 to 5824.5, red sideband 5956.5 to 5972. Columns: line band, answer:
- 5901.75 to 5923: 0.92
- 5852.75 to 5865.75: 0.11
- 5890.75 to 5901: 2.28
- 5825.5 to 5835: -0.22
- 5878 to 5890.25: 1.76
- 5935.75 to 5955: -0.31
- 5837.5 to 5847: -0.28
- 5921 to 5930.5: 0.08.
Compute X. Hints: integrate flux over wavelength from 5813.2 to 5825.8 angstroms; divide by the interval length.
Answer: 31.1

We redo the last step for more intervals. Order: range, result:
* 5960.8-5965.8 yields 28.8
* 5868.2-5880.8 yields 29.2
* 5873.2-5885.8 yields 27.7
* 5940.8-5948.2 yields 30.3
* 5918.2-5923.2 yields 28.4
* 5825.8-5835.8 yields 31.6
